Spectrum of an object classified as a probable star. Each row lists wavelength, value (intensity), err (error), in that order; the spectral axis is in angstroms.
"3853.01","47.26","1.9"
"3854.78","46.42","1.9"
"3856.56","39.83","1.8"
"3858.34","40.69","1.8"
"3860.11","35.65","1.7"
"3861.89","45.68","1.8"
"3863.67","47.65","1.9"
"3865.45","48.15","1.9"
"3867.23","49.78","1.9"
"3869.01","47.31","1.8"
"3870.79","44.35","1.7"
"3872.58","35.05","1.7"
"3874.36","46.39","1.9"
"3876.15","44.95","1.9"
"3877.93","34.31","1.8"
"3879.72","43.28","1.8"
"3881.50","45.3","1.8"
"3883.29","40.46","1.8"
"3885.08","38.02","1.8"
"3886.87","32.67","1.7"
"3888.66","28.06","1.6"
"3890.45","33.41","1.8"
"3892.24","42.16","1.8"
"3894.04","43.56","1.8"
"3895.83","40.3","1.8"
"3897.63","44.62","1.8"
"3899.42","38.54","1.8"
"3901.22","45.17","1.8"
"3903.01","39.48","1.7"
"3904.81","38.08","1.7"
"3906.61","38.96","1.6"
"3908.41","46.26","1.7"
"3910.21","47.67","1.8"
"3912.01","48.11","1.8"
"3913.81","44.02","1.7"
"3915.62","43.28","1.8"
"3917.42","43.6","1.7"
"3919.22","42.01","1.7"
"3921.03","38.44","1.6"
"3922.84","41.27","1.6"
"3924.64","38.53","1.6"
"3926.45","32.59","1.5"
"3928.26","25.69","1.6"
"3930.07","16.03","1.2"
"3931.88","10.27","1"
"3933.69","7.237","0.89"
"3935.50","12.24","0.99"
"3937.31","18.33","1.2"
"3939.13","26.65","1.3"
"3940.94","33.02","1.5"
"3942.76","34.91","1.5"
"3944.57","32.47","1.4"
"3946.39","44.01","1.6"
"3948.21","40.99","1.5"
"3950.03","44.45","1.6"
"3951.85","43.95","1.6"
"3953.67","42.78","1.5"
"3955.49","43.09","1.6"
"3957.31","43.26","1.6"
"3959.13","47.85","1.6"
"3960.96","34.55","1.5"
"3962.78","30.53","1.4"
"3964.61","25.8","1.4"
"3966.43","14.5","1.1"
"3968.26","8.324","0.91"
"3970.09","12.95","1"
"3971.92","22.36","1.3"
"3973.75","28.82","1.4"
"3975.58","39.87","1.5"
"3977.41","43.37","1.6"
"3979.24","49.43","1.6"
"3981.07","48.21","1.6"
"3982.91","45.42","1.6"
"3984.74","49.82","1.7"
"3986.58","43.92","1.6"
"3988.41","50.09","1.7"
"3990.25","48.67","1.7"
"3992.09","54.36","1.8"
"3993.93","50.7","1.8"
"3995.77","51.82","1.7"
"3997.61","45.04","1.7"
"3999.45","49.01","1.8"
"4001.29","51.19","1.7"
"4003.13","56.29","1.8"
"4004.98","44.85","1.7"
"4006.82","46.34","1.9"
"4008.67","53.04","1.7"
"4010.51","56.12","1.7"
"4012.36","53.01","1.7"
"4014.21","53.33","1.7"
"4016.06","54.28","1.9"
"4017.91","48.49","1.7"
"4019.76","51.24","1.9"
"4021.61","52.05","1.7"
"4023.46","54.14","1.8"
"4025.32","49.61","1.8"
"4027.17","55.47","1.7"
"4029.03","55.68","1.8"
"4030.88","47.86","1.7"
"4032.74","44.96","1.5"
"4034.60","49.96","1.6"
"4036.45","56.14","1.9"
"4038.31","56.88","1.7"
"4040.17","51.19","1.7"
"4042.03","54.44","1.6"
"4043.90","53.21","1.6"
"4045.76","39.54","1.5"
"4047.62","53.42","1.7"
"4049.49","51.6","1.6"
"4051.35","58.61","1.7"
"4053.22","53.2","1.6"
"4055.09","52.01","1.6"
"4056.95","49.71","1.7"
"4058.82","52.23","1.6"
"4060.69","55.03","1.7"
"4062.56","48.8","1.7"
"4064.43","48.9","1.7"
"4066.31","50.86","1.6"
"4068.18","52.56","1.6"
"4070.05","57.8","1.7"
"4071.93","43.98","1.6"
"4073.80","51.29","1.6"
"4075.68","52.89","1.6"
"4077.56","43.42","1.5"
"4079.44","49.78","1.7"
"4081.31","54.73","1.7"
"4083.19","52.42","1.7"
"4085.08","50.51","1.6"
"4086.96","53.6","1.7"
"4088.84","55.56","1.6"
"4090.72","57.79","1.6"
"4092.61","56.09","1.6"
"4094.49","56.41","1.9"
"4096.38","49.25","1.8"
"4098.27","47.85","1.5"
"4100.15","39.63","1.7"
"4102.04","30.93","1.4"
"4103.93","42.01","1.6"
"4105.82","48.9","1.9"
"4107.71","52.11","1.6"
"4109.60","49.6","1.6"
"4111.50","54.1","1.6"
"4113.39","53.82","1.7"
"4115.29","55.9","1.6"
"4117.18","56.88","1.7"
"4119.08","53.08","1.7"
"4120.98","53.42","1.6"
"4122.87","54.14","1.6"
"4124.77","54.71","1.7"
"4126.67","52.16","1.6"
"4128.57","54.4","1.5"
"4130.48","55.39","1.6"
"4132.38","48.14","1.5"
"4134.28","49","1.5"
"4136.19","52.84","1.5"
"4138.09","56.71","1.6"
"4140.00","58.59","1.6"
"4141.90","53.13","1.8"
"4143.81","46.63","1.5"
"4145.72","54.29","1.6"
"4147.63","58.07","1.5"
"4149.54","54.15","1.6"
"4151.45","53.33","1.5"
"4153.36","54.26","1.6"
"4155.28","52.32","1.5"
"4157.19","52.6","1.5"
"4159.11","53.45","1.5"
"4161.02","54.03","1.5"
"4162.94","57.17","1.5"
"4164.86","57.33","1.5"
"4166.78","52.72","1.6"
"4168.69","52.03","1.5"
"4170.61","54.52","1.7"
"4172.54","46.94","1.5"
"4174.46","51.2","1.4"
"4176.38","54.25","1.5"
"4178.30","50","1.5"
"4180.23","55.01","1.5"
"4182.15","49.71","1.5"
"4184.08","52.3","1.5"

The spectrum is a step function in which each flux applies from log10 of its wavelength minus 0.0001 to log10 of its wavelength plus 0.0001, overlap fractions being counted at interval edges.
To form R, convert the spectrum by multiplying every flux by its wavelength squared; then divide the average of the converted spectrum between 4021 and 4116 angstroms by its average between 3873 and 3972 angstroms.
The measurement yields 1.6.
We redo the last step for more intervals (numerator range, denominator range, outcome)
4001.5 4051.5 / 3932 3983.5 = 1.65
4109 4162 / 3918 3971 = 1.92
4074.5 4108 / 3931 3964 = 1.62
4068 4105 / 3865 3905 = 1.35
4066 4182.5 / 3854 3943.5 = 1.55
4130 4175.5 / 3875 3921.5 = 1.47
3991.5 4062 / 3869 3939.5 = 1.51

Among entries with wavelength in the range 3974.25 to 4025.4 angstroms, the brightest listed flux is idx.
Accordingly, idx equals 56.29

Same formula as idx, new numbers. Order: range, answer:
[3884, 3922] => 48.11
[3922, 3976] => 47.85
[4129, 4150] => 58.59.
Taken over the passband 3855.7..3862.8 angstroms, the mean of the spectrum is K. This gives 40.5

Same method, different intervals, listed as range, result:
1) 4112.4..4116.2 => 54.8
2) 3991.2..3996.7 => 52.3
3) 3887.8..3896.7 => 37.5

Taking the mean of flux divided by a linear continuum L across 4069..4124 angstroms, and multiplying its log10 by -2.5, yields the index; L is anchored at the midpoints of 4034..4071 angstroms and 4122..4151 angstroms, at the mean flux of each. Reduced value 0.041 mag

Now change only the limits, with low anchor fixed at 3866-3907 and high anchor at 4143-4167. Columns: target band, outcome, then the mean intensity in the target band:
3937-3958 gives 0.16 mag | 37.8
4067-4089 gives -0.03 mag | 51.4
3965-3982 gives 0.45 mag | 29.7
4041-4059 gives -0.07 mag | 51.8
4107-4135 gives -0.02 mag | 53.2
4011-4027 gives -0.11 mag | 52.3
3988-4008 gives -0.08 mag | 49.9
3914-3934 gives 0.31 mag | 32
